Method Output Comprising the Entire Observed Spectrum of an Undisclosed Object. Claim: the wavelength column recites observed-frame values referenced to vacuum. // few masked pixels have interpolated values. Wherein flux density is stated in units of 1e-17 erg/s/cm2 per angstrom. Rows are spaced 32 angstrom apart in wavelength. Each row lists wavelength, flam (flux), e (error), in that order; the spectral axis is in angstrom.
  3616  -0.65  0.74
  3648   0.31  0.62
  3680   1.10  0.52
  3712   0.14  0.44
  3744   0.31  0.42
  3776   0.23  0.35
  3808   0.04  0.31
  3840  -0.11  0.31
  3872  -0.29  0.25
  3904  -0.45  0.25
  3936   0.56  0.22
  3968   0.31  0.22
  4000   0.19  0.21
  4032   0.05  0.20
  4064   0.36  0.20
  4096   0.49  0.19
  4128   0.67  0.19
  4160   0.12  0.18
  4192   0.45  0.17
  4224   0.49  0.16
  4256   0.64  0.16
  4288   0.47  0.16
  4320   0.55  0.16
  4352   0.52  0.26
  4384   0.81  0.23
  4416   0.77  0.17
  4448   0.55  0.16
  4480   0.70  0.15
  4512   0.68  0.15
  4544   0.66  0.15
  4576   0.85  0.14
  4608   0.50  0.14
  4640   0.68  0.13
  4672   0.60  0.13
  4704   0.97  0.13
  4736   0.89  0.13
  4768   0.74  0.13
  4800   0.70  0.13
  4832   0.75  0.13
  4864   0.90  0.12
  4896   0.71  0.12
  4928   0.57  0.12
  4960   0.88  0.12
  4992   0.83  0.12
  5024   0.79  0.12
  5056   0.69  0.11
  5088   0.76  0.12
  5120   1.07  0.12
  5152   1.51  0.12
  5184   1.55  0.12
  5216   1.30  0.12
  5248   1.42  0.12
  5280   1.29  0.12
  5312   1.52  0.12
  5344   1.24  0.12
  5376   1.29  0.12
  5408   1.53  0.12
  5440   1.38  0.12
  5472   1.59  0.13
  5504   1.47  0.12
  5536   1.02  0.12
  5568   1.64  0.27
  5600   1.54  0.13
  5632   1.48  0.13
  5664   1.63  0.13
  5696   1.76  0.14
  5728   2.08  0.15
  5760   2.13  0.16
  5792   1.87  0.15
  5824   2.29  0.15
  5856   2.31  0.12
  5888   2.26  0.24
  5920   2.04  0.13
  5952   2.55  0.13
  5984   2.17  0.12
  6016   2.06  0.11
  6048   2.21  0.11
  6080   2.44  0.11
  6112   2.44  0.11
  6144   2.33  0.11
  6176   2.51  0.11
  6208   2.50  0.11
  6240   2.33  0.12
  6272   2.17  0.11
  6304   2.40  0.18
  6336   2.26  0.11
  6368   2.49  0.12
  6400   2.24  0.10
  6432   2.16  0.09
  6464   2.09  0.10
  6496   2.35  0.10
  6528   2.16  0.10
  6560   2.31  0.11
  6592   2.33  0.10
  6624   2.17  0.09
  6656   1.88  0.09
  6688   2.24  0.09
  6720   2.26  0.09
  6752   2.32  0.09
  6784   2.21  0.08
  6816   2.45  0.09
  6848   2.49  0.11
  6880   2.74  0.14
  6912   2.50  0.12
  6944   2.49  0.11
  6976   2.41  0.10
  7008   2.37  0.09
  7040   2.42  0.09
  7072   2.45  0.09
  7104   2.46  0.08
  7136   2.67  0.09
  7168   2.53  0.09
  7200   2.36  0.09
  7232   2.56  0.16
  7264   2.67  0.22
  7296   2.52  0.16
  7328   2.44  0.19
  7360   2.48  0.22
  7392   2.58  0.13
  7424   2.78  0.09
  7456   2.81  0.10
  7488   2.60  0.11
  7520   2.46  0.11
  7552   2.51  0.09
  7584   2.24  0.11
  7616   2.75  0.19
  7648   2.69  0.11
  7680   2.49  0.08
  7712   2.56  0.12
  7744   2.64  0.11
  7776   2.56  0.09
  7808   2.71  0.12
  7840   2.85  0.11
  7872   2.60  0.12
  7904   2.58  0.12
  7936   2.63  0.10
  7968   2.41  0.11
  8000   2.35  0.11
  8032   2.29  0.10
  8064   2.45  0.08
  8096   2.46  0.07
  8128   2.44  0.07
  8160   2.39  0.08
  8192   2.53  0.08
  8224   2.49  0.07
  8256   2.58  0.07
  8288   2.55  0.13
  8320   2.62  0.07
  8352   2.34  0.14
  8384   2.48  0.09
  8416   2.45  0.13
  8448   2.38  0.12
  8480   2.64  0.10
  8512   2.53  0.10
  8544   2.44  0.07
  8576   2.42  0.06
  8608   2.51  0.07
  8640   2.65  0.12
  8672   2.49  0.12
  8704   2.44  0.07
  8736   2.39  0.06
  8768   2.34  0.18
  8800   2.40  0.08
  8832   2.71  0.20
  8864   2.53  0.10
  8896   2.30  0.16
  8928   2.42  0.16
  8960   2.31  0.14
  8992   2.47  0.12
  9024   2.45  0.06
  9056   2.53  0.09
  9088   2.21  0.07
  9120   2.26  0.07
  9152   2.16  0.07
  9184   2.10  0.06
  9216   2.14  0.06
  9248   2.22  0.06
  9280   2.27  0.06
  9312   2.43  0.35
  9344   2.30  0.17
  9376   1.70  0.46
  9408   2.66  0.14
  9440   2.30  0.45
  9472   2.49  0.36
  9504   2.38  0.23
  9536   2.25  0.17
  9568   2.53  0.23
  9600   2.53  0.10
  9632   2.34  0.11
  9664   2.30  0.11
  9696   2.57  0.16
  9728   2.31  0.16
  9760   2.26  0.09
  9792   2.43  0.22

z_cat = 0.286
